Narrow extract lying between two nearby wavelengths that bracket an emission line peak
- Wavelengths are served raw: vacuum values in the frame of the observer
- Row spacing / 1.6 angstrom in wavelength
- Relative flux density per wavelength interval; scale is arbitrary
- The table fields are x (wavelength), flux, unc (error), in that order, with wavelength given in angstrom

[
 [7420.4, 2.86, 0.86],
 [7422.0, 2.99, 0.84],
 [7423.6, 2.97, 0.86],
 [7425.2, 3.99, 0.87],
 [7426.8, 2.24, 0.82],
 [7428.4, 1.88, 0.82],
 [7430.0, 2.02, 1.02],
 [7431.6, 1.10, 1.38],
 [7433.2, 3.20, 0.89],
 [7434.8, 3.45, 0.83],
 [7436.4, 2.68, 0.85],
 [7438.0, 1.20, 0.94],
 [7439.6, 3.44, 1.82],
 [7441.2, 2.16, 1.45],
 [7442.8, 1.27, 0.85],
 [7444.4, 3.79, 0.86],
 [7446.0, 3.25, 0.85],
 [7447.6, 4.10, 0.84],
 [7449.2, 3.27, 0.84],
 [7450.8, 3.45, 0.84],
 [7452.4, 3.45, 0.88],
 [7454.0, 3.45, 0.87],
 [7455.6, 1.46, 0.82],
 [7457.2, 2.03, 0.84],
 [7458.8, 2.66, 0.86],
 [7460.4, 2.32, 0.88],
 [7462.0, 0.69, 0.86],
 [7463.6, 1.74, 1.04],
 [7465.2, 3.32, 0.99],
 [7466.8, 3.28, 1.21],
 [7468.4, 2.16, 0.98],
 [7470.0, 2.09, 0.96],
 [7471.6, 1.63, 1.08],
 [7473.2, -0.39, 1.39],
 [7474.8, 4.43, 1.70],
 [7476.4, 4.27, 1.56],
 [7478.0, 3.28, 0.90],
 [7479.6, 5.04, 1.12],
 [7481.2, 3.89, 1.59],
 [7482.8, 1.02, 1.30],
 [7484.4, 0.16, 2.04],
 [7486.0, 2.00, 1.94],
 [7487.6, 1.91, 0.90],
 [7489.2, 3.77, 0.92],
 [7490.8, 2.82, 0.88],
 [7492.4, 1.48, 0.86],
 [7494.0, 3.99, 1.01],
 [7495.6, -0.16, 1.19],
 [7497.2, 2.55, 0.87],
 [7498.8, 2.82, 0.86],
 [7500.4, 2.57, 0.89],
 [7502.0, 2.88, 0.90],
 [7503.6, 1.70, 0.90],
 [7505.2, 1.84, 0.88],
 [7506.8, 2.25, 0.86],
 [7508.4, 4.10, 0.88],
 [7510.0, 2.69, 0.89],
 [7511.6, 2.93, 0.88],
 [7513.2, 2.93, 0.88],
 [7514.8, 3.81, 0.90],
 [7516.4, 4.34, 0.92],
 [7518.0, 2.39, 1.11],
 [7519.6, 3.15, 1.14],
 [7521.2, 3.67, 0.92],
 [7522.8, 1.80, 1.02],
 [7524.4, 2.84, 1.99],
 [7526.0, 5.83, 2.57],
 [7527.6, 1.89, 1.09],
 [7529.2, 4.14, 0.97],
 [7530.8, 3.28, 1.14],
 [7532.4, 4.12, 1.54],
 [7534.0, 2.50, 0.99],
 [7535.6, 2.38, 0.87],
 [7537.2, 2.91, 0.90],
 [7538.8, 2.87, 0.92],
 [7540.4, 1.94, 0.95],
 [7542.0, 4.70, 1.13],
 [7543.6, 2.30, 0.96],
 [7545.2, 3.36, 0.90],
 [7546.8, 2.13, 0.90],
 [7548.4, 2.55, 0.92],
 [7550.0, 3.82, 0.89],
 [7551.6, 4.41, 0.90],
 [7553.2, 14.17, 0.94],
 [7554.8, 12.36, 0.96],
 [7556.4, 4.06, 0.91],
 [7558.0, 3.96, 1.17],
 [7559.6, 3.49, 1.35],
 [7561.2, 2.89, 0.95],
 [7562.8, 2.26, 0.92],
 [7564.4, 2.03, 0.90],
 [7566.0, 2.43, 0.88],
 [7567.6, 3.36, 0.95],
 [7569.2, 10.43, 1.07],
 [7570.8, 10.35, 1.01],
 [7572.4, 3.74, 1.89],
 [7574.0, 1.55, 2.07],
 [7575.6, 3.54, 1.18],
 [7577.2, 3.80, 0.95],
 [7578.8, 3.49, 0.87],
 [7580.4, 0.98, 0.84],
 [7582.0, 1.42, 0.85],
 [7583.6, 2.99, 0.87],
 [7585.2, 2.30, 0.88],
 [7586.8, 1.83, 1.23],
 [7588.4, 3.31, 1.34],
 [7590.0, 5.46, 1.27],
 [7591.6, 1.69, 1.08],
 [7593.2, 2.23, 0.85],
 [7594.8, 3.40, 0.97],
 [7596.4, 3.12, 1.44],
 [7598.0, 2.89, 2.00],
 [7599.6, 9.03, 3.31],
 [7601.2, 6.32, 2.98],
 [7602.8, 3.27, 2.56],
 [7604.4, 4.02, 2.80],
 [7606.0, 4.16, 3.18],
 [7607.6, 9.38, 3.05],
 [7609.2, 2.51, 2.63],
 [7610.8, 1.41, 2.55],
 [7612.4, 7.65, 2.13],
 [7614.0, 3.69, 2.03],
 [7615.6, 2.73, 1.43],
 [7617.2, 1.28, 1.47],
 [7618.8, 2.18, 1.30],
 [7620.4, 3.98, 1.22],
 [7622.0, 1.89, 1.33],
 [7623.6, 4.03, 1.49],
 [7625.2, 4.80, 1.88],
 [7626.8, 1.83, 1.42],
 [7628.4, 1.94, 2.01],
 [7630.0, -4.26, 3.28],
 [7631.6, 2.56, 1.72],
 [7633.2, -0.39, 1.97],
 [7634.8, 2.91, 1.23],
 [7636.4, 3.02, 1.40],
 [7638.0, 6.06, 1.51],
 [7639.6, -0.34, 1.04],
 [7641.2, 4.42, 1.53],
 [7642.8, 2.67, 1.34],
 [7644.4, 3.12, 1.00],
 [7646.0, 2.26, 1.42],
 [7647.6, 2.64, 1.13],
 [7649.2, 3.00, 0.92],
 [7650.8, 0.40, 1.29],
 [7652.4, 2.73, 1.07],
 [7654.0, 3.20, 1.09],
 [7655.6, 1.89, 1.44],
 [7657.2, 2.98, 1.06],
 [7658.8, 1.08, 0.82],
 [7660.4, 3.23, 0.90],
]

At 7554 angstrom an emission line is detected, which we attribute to [S II]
